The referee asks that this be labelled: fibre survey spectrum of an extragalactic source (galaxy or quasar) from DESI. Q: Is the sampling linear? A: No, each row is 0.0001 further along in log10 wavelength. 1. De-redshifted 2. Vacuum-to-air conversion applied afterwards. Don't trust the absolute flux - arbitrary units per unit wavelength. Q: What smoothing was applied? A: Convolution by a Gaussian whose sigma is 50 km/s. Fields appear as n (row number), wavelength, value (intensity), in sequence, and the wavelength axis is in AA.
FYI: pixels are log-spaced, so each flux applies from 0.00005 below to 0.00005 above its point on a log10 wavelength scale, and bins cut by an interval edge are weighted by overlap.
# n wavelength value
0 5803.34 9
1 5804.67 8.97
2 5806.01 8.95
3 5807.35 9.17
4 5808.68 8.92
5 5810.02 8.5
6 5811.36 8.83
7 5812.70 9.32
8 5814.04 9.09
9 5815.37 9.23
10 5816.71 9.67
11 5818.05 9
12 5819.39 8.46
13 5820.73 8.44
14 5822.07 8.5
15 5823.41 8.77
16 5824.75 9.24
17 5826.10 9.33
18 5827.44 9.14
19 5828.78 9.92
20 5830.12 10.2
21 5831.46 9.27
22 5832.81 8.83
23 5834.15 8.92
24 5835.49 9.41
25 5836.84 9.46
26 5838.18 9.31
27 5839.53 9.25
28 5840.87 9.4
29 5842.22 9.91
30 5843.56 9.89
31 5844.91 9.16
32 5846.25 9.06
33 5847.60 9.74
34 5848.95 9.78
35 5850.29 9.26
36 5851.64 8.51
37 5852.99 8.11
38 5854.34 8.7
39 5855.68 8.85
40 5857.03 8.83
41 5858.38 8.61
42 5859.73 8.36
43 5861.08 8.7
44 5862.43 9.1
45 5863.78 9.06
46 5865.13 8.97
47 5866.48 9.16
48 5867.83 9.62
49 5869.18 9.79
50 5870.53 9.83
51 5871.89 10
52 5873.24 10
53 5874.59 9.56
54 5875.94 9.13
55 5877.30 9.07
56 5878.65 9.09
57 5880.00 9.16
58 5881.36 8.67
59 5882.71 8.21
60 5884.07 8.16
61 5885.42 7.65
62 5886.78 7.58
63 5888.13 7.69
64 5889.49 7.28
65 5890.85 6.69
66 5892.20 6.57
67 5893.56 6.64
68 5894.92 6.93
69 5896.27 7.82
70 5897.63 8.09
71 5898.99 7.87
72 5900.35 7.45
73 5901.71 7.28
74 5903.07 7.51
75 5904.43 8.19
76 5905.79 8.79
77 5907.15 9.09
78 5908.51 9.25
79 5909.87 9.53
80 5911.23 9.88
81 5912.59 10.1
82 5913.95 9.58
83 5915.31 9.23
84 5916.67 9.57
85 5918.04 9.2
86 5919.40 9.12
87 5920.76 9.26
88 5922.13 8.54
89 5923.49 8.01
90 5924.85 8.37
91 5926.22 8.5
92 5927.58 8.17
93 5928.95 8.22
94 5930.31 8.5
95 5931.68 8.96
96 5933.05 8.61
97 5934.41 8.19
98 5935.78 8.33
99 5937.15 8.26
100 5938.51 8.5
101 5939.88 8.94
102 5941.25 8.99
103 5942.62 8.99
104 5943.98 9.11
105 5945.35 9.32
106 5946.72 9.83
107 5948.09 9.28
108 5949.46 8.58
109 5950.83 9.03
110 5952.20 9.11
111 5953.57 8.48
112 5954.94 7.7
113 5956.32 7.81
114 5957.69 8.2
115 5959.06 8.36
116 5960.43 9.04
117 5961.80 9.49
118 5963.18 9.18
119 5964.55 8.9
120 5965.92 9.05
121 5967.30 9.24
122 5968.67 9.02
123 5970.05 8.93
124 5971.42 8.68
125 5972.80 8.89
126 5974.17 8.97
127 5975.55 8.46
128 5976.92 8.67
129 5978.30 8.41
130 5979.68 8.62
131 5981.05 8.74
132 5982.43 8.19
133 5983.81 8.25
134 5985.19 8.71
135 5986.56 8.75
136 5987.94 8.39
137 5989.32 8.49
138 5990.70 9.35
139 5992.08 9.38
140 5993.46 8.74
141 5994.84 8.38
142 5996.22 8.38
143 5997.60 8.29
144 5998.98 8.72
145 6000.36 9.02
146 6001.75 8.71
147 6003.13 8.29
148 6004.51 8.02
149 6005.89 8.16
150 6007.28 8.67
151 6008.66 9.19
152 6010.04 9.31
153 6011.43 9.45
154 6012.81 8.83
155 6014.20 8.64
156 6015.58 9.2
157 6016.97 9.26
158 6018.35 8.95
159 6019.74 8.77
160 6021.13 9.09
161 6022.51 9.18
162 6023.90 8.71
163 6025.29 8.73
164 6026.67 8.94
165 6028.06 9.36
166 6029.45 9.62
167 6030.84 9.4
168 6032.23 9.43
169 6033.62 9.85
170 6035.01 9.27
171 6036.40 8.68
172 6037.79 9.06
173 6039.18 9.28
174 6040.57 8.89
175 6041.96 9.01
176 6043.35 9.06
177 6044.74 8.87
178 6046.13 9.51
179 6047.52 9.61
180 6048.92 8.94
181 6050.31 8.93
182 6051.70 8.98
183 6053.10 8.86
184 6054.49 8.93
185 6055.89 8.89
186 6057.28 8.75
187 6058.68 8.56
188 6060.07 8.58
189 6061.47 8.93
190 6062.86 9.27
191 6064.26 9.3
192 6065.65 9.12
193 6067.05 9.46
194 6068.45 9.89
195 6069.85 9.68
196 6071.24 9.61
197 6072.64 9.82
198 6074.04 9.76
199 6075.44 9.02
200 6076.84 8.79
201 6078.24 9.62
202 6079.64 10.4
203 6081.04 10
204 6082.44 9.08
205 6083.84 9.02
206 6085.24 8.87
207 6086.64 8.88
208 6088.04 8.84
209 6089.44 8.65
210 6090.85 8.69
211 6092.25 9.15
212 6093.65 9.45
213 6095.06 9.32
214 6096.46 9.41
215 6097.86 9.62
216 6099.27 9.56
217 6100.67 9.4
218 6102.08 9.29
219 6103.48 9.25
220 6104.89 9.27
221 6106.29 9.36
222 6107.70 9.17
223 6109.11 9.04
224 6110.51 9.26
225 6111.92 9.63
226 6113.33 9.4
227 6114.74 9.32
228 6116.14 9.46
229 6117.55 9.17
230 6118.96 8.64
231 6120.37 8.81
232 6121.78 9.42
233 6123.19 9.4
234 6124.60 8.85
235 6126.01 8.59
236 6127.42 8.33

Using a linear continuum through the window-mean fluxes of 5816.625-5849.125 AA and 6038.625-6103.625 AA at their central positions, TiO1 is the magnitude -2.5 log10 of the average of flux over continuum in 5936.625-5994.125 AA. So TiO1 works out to 0.05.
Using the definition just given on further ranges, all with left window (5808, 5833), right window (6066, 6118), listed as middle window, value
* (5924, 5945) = 0.07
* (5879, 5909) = 0.17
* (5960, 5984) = 0.05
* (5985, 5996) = 0.06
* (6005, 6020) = 0.04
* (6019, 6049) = 0.02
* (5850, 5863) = 0.05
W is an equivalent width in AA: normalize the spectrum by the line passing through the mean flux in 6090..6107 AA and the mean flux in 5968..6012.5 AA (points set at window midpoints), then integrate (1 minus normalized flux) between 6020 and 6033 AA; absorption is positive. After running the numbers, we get -0.4 AA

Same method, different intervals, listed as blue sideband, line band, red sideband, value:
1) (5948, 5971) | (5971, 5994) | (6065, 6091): 0.5 AA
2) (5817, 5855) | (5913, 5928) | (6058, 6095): 0.5 AA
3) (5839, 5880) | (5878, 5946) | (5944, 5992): 4.3 AA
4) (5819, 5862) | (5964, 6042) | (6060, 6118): 3.2 AA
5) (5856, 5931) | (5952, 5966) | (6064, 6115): 0.3 AA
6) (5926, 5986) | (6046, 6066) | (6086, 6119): 0.2 AA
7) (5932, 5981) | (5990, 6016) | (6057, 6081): 0.7 AA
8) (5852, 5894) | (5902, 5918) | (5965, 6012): -0.9 AA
